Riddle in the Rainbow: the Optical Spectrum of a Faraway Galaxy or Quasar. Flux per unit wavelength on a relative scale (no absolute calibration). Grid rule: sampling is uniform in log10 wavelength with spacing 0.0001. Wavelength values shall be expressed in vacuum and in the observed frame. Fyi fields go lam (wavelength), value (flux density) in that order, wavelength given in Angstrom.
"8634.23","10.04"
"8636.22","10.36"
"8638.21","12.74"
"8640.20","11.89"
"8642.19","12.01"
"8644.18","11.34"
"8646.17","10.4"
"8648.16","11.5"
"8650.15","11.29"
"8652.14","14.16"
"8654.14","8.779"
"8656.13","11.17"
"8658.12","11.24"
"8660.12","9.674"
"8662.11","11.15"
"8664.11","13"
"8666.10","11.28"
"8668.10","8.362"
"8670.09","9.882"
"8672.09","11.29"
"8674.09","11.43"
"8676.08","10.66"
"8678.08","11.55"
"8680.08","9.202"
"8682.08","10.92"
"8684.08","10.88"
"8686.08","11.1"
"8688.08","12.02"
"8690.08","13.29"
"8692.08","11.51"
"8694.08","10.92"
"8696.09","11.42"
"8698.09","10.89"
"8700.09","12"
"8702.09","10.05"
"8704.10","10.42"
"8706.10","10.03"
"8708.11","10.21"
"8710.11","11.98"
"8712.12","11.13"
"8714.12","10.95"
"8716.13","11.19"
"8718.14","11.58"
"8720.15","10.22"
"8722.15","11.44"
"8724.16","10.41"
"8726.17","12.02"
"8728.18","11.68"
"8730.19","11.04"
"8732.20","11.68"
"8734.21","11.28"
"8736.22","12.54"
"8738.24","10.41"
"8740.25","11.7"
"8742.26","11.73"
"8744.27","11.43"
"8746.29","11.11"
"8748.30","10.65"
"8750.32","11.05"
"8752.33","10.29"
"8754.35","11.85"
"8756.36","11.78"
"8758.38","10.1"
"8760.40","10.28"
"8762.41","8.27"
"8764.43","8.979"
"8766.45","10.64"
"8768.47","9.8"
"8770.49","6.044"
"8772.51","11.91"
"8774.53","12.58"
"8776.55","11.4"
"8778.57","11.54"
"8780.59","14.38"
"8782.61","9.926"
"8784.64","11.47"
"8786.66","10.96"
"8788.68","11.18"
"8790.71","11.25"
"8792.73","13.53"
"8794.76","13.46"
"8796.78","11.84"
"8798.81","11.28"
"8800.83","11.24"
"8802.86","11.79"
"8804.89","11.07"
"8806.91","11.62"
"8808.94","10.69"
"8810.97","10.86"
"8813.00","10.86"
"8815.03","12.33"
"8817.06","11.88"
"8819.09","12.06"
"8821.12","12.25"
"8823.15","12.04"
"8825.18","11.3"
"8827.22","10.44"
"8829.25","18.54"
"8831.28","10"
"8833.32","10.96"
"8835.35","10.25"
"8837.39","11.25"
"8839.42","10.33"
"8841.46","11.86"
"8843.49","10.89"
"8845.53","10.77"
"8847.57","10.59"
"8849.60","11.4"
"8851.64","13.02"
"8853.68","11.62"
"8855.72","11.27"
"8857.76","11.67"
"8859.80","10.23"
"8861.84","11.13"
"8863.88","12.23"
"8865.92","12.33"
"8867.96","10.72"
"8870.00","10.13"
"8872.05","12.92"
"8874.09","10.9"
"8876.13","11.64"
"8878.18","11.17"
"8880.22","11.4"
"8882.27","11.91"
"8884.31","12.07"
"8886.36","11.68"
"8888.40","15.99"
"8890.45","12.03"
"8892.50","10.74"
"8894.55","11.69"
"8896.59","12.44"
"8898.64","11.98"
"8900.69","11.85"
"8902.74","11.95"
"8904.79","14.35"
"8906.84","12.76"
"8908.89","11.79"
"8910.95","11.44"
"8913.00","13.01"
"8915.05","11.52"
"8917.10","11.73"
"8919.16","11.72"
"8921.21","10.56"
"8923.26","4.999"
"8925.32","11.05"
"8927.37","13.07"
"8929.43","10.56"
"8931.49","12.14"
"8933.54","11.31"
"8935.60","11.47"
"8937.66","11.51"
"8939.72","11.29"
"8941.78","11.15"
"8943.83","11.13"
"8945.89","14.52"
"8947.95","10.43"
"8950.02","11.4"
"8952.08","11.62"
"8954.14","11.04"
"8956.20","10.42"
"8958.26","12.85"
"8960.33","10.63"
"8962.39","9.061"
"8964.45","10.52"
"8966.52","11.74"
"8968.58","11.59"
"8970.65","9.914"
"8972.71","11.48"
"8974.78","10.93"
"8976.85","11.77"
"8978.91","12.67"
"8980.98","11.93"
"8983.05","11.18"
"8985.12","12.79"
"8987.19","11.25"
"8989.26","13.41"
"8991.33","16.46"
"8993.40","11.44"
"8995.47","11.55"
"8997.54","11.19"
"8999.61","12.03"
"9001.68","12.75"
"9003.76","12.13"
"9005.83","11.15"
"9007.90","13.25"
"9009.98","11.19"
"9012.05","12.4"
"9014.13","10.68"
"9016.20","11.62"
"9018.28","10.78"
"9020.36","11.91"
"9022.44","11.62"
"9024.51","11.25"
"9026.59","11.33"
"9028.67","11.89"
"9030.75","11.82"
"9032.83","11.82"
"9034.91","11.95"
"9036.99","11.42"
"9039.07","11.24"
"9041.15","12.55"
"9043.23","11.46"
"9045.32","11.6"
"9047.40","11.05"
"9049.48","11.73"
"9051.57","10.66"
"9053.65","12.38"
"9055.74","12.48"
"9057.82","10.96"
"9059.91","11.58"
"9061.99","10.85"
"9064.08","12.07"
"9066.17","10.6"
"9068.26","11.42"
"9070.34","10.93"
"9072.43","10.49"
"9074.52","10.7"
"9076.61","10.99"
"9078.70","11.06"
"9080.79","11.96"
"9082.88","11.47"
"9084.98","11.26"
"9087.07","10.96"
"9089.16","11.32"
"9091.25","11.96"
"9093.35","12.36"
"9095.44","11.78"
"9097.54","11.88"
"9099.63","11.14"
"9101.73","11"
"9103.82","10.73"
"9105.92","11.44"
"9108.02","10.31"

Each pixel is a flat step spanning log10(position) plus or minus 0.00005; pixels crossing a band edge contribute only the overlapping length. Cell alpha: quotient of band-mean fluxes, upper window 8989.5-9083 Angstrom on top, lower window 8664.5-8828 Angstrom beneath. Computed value 1.0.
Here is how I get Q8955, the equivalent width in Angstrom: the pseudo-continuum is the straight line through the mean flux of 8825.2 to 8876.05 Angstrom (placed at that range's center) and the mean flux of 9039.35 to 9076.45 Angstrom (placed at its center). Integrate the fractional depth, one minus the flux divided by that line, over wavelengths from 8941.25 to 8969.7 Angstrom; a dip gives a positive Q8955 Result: 0.3 Angstrom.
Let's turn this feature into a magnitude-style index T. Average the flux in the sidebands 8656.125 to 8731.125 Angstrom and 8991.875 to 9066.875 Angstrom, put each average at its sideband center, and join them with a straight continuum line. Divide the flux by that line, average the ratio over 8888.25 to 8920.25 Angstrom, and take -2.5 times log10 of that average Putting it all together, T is -0.07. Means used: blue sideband 11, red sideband 11.7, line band 12.2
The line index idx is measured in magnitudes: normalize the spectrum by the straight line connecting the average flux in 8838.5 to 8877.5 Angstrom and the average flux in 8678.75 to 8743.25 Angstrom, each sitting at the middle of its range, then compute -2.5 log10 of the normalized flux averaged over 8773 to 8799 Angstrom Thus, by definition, -0.06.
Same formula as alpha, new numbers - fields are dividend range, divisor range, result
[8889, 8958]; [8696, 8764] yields 1.05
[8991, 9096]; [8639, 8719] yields 1.05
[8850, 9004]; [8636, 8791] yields 1.06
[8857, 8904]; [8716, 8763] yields 1.06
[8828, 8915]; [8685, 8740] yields 1.05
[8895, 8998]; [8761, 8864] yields 1.02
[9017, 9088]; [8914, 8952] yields 1.02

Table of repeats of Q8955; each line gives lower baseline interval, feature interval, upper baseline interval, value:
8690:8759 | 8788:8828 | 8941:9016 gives -1.08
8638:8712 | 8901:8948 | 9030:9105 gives -1.06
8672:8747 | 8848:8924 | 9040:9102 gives -2.60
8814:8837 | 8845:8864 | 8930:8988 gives 0.78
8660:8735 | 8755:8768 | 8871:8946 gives 1.40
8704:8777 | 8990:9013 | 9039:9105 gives -2.15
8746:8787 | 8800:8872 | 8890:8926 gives -2.51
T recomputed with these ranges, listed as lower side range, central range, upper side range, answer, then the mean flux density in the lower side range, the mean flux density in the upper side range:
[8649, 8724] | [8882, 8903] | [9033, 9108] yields -0.093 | 11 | 11.4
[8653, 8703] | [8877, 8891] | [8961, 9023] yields -0.078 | 11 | 11.7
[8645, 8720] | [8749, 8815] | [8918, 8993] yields 0.010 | 11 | 11.4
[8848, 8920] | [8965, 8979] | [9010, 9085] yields 0.030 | 11.9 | 11.4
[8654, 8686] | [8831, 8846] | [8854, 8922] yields 0.074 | 10.7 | 11.8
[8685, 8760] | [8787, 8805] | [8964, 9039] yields -0.046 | 11.2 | 11.8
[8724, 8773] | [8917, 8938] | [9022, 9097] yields 0.029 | 10.7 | 11.5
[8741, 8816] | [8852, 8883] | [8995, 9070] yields -0.015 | 11.1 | 11.6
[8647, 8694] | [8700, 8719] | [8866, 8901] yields 0.033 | 11.1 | 11.9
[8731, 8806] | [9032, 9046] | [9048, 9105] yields -0.037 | 11.1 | 11.4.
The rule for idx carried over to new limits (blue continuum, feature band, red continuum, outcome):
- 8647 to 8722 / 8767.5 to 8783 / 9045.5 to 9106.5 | 0.01 mag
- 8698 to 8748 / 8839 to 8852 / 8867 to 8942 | 0.03 mag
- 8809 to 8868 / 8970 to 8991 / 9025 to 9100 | -0.04 mag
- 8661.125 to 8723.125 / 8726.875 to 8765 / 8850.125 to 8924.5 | 0.02 mag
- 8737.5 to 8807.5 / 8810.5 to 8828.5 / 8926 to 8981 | -0.05 mag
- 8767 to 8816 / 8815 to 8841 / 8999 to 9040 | -0.04 mag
